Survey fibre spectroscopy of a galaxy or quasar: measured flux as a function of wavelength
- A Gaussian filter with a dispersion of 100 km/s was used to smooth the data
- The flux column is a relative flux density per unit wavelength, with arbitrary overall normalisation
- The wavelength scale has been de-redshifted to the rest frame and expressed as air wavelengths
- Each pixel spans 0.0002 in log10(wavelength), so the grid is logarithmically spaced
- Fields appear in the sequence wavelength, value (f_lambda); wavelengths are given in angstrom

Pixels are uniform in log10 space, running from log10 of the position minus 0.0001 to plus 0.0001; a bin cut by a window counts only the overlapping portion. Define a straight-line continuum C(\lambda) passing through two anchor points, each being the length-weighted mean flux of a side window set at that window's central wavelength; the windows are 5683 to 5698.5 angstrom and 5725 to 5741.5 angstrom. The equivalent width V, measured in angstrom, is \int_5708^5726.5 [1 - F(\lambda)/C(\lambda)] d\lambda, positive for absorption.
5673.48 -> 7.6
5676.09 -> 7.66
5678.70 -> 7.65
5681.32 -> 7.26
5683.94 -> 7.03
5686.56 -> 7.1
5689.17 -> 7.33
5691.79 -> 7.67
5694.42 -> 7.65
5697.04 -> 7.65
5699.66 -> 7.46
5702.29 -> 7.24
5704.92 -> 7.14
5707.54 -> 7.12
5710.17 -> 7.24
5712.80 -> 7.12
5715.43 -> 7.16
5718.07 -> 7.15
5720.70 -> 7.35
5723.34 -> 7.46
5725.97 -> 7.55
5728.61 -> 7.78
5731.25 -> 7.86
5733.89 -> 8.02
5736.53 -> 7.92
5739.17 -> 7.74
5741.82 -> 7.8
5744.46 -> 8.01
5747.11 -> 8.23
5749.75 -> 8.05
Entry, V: 1.0 angstrom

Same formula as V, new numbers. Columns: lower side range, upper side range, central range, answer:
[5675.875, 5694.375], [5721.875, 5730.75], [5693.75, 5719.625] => 0.8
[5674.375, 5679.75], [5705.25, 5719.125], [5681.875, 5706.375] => 0.2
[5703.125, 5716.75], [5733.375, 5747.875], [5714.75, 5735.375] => 0.0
